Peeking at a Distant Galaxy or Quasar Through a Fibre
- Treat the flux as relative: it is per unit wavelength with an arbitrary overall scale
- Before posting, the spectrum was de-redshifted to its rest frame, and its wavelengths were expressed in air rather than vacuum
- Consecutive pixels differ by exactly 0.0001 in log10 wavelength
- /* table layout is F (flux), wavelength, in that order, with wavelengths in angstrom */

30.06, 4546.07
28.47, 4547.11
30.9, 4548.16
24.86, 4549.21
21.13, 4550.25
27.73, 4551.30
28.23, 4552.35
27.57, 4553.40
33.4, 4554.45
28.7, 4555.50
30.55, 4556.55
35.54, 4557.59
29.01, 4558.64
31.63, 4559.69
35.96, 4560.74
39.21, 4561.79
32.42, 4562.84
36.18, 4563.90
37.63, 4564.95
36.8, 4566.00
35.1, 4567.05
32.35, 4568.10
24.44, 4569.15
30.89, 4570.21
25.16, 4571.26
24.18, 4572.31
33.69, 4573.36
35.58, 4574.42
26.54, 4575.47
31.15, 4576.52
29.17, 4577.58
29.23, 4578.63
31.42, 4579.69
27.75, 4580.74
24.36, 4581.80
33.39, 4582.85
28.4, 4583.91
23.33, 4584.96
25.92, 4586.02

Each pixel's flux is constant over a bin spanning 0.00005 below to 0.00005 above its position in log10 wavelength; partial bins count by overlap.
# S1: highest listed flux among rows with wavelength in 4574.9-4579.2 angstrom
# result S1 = 31.15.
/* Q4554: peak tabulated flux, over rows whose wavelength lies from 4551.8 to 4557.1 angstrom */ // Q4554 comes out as 33.4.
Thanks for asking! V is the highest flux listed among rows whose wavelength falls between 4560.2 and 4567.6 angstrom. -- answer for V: 39.21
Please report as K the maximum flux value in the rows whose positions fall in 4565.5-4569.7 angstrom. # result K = 36.8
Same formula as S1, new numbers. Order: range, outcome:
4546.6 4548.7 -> 30.9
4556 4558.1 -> 35.54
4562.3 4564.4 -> 36.18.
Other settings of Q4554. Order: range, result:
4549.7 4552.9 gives 28.23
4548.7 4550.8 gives 24.86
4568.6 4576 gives 35.58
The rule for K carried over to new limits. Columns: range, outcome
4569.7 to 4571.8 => 30.89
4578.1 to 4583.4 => 33.39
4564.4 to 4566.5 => 37.63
